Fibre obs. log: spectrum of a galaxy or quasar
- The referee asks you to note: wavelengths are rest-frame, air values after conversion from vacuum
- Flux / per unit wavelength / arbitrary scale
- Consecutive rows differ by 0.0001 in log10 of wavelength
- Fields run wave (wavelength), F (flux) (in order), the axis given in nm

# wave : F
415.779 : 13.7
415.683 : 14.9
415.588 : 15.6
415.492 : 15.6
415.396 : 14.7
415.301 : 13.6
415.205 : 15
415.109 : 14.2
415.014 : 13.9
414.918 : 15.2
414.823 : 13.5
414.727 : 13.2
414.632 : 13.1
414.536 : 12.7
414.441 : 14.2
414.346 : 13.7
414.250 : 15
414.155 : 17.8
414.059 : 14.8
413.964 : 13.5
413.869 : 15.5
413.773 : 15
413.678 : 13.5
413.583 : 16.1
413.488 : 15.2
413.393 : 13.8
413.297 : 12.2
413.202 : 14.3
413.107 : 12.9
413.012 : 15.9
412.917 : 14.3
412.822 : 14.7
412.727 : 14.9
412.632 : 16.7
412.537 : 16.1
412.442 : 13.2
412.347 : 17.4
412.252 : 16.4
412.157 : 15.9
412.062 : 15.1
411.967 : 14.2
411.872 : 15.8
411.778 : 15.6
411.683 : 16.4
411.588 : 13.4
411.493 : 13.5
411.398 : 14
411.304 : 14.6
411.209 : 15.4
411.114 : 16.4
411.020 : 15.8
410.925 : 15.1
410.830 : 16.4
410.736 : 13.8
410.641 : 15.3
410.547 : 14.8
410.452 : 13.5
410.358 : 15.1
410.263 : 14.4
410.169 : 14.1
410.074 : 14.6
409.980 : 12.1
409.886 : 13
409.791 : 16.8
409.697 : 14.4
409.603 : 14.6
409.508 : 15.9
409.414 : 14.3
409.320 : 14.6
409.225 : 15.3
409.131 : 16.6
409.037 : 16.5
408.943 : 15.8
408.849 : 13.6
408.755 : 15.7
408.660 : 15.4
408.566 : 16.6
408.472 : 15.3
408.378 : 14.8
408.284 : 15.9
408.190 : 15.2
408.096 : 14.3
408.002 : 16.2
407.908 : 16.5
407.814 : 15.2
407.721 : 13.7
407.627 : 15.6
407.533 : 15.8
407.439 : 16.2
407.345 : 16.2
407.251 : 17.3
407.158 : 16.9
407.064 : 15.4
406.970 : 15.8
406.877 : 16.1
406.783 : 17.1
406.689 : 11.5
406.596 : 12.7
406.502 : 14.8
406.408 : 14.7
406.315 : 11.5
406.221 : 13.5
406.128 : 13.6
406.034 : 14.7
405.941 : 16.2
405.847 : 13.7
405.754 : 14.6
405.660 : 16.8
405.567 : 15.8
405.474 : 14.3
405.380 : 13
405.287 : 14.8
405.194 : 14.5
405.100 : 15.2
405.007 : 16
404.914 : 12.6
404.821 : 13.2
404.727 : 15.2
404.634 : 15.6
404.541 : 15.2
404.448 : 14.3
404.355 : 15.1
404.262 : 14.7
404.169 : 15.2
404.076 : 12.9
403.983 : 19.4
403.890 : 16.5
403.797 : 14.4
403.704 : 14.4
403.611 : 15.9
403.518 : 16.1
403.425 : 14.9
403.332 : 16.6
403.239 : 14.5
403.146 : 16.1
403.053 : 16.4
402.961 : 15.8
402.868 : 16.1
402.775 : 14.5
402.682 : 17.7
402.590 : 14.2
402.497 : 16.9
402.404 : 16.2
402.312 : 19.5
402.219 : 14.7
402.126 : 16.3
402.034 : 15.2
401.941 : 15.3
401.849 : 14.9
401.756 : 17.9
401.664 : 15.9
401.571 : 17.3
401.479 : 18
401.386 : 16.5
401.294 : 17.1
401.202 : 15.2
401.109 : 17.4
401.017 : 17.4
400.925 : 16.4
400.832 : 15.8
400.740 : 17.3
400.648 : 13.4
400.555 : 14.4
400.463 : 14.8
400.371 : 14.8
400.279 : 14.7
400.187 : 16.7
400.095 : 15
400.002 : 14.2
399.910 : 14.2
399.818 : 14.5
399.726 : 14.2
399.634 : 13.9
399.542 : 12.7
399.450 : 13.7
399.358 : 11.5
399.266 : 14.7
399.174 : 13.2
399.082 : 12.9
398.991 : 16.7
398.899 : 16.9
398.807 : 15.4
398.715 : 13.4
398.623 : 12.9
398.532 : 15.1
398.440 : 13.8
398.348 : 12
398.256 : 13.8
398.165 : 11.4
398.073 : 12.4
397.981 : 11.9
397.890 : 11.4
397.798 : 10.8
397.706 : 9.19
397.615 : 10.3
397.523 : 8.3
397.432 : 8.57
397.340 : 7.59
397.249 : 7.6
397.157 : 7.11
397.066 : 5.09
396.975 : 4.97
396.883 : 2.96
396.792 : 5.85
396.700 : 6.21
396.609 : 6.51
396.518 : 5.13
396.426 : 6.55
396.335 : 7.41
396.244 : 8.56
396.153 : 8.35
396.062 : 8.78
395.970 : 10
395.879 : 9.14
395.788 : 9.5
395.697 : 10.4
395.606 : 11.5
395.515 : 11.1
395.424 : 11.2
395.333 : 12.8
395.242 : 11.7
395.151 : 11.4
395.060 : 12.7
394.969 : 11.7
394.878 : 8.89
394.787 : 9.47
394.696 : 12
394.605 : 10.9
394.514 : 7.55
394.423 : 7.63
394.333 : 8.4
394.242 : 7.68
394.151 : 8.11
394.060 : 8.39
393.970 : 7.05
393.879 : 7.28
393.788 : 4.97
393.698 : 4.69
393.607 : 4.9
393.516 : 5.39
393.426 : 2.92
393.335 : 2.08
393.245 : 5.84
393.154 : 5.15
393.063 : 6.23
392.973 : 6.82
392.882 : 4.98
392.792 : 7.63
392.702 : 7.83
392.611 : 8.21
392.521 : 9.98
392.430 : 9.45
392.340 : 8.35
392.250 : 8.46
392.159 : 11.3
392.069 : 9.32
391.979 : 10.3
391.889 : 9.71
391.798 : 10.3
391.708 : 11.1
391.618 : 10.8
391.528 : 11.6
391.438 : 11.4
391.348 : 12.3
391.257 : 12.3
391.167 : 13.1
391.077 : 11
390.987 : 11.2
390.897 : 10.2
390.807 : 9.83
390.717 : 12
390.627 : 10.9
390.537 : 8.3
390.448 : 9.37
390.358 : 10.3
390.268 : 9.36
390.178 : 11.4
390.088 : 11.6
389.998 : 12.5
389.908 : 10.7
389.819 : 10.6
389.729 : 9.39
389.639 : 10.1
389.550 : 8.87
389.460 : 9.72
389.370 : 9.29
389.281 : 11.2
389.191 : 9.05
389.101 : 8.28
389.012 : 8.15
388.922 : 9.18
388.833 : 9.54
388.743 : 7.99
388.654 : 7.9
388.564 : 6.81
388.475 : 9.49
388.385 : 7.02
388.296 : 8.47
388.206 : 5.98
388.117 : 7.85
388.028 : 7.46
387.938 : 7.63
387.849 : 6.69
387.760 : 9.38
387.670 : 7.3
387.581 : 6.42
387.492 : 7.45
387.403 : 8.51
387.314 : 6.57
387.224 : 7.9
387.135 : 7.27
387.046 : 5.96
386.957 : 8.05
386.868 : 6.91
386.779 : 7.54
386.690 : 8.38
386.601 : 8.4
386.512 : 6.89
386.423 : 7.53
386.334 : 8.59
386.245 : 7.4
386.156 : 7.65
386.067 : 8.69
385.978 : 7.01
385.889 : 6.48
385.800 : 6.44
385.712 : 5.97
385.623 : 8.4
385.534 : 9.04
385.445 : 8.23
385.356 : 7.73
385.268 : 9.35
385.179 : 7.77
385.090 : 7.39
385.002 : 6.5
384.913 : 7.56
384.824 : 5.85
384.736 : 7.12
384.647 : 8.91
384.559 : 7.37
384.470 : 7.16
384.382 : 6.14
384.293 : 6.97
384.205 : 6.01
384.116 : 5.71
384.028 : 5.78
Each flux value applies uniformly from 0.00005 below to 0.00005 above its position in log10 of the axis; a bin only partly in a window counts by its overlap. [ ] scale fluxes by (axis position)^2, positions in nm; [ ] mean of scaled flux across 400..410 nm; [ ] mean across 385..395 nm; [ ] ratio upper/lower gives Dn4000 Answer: 2.0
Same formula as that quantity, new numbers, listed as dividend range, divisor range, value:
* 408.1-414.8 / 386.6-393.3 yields 1.84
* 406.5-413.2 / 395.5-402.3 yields 1.28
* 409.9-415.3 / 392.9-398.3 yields 1.92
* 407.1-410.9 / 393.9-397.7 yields 1.88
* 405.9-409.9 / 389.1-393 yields 1.64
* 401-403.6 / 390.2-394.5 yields 1.98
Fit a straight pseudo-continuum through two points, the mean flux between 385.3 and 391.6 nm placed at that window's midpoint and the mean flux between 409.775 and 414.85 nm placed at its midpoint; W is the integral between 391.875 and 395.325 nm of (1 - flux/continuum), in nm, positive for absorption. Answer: 0.699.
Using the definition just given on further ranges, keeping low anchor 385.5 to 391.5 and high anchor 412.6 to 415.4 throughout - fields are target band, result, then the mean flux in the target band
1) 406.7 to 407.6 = -0.22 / 16.1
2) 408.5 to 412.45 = -0.41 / 15.1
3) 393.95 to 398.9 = 0.42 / 9.69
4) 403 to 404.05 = -0.32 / 15.9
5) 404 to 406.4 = -0.40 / 14.6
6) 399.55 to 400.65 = -0.31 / 14.5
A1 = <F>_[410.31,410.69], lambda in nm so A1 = 14.7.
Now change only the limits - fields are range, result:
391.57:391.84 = 10.8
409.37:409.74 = 14.8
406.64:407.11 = 15.2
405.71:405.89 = 14.2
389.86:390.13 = 11.6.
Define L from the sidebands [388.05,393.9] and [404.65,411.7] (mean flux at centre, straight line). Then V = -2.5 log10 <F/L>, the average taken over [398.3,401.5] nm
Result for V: -0.23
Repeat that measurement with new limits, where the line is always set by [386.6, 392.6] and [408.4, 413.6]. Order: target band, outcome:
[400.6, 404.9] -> -0.23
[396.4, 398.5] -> 0.29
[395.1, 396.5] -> 0.12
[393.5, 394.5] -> 0.46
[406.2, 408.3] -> -0.09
